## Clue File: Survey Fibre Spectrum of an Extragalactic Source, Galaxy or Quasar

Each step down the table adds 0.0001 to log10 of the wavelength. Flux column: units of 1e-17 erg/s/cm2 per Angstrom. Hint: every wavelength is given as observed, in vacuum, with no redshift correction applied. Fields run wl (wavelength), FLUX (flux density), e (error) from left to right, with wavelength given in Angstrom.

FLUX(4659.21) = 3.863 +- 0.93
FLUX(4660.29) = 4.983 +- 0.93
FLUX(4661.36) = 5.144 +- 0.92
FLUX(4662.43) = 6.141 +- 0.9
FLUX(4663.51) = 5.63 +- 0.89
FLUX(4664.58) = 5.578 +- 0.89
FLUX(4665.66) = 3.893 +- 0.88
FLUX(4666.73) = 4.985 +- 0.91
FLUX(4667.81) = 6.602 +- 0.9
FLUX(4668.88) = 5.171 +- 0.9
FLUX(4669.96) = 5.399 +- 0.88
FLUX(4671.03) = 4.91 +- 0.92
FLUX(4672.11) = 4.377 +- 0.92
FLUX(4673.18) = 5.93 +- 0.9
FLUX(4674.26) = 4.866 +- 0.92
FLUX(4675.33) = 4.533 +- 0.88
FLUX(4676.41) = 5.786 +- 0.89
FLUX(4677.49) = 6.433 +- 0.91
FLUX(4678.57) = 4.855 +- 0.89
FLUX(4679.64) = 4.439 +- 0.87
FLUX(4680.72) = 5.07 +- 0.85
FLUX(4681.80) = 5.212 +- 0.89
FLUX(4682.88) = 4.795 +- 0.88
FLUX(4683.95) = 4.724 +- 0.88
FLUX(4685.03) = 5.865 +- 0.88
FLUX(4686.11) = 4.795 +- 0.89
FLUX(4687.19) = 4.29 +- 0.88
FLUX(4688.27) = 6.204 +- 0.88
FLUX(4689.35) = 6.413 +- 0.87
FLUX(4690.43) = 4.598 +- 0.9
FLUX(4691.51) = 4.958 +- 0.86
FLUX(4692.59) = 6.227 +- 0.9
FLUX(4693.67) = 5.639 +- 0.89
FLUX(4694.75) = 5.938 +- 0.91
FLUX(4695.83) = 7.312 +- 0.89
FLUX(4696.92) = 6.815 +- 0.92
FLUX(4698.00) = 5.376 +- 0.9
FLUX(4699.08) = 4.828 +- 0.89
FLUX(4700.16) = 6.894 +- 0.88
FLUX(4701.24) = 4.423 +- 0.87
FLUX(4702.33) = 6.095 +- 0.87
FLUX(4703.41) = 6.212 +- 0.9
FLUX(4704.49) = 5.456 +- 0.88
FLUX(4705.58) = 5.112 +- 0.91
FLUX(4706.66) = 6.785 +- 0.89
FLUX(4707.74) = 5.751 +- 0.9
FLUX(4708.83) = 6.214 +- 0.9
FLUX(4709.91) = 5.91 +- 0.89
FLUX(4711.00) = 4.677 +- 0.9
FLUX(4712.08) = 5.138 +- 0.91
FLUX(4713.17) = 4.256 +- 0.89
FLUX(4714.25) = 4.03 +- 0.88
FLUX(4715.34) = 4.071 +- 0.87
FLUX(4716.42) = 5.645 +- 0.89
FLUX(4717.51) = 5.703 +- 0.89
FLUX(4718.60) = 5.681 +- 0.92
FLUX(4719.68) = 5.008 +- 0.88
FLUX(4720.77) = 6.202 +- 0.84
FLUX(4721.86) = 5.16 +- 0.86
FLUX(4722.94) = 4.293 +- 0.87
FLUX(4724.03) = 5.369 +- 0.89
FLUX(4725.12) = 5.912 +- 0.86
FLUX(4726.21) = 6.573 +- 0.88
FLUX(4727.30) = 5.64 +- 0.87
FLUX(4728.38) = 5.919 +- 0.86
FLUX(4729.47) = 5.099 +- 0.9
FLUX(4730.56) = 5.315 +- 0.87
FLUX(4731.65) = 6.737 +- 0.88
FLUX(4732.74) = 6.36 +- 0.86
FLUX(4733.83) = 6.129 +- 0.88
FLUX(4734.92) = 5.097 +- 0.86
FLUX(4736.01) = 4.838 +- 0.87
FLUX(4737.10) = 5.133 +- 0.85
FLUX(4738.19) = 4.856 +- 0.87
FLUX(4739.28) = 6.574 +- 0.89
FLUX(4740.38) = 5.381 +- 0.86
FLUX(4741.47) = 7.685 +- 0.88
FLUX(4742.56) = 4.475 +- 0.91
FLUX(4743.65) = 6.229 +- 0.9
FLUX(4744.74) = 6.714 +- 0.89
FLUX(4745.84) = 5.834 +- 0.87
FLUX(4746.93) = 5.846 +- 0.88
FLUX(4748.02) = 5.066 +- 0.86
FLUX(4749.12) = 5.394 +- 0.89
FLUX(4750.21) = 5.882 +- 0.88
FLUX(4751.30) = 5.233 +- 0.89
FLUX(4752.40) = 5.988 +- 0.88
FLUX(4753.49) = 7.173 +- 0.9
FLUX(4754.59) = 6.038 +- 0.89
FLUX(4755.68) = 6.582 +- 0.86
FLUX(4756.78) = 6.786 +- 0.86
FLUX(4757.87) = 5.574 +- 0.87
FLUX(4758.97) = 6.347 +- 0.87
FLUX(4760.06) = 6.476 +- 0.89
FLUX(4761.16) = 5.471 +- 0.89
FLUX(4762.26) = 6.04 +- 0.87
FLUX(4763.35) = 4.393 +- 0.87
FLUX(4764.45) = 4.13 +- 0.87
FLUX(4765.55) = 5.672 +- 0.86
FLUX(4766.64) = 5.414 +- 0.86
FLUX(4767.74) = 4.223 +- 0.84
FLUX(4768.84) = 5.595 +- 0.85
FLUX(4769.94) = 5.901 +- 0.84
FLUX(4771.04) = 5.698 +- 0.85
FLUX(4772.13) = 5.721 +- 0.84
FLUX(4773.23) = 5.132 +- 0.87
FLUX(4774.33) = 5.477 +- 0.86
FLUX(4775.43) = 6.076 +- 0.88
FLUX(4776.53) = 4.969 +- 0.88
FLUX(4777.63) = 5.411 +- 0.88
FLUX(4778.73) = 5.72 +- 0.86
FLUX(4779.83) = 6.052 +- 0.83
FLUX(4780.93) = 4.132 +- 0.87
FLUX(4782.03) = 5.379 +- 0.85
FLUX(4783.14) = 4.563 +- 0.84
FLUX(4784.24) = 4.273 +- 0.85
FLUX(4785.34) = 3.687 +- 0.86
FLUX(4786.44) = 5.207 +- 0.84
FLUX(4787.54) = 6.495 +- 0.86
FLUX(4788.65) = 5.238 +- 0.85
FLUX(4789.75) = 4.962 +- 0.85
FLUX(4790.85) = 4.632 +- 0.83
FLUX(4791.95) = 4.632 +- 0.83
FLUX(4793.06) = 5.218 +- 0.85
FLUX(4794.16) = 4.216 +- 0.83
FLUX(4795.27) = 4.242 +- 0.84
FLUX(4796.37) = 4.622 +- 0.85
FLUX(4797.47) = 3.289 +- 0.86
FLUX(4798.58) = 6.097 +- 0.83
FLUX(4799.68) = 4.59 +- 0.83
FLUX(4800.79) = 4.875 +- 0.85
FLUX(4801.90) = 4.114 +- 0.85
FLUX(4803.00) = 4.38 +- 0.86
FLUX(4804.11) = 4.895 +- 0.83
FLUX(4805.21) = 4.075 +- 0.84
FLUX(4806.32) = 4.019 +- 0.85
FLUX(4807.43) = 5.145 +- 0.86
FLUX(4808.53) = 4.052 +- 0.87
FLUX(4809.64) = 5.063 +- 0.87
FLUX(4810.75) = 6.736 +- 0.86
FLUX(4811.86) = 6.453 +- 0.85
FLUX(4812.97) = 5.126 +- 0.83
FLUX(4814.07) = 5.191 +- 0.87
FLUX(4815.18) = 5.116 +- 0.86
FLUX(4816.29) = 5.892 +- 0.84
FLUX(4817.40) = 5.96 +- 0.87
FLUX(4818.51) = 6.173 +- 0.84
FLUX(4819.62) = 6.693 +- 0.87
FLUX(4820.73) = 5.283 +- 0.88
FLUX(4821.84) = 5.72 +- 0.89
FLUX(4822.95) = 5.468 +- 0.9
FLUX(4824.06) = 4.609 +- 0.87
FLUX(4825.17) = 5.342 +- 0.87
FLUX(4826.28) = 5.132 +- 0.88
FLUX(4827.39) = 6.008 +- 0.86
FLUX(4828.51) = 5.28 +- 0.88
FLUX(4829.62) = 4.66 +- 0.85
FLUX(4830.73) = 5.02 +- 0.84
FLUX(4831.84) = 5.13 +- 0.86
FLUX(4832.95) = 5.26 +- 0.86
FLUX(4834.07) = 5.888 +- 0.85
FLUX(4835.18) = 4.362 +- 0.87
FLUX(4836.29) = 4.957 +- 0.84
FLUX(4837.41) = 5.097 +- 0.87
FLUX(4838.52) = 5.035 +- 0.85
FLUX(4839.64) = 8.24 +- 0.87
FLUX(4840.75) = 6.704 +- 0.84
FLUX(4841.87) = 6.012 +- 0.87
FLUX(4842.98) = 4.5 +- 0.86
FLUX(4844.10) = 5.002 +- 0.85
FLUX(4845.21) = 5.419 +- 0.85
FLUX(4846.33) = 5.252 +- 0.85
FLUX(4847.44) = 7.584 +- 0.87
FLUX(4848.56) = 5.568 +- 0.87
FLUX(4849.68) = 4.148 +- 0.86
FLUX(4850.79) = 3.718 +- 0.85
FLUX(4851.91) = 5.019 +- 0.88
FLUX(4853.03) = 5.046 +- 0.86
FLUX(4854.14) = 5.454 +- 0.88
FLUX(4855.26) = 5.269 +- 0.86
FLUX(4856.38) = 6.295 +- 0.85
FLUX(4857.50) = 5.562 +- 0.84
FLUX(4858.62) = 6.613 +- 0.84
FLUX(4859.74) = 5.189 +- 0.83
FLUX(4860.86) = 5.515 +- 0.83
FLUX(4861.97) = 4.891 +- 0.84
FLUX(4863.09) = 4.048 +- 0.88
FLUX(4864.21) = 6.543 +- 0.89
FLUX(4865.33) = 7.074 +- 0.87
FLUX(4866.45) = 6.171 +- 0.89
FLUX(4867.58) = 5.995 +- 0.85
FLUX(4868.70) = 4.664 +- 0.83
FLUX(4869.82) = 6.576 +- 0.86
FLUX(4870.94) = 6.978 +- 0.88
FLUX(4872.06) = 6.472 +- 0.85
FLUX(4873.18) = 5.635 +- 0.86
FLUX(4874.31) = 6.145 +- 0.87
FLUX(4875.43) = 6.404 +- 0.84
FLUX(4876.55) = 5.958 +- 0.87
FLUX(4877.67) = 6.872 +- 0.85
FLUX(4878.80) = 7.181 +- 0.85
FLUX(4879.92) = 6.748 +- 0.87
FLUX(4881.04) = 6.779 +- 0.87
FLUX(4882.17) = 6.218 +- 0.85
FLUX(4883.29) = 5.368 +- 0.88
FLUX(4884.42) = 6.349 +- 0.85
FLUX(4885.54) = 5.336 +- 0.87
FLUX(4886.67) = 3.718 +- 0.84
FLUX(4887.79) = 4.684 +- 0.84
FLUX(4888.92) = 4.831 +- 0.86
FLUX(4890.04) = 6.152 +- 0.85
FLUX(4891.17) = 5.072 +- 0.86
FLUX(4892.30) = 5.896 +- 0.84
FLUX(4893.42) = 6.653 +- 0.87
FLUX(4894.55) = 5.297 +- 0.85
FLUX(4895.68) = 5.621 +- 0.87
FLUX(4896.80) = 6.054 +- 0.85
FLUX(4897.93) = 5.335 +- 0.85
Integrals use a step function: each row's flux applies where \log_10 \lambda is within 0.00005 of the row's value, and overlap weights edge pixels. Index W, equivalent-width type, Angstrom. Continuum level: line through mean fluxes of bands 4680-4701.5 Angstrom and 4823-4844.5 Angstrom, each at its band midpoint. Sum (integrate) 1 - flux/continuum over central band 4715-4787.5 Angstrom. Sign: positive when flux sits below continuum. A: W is -1.3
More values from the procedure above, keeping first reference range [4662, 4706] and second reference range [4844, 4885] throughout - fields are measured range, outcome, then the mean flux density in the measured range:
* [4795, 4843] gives 4.1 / 5.25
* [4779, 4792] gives 1.6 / 4.97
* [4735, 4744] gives -0.1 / 5.61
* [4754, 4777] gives 0.0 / 5.61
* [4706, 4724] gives 0.7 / 5.29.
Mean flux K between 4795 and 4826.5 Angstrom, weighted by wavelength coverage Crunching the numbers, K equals 5.13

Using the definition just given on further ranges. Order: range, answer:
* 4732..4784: 5.63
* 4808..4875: 5.57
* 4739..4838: 5.34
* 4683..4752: 5.58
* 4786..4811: 4.79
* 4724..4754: 5.81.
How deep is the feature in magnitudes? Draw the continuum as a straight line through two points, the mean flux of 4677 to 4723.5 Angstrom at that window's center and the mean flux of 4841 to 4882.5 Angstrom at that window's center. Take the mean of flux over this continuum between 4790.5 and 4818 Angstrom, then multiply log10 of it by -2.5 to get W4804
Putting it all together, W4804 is 0.16 mag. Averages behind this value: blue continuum 5.43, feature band 4.91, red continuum 5.8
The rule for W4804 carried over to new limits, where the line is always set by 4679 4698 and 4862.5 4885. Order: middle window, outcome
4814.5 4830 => 0.089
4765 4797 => 0.143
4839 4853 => 0.098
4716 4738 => 0.010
